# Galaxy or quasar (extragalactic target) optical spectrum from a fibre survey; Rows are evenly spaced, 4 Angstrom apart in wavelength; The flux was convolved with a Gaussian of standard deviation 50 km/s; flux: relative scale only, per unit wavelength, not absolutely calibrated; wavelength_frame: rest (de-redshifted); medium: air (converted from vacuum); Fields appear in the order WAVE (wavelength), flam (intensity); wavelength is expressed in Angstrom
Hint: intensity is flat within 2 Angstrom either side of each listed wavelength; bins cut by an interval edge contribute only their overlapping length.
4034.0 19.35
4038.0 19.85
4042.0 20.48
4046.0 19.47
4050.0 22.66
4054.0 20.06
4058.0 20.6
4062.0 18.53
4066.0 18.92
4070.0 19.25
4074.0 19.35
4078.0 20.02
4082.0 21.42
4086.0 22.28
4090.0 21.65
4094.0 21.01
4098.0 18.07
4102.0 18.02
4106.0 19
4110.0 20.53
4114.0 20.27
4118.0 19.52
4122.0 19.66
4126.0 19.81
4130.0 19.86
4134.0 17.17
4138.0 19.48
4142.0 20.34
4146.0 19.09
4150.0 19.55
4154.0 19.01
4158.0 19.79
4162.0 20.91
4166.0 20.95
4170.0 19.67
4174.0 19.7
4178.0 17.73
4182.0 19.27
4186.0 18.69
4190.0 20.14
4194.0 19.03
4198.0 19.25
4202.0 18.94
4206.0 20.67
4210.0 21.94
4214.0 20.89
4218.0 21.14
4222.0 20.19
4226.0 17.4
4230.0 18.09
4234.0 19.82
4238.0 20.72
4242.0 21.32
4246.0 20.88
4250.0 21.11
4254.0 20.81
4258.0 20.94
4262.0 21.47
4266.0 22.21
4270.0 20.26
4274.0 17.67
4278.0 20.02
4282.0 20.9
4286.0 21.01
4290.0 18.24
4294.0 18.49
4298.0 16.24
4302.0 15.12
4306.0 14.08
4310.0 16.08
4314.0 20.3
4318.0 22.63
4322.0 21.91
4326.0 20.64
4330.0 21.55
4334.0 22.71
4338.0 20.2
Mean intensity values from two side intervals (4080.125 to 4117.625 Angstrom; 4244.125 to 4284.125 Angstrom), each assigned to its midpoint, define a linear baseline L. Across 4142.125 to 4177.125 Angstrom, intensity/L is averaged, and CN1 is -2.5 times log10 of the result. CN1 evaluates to 0.031 mag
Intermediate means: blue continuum 20.2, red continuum 20.6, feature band 19.8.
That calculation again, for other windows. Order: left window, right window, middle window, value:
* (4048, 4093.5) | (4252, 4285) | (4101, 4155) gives 0.058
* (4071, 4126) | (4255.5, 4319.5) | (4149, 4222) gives -0.014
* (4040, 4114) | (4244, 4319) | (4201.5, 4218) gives -0.066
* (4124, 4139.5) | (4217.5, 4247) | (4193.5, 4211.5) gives -0.020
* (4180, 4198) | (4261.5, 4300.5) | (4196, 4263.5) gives -0.051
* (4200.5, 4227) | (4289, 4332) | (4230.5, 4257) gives -0.045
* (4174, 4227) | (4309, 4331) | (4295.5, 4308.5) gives 0.318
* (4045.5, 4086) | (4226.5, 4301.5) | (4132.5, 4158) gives 0.047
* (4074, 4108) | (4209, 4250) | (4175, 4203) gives 0.065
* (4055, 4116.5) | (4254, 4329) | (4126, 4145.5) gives 0.030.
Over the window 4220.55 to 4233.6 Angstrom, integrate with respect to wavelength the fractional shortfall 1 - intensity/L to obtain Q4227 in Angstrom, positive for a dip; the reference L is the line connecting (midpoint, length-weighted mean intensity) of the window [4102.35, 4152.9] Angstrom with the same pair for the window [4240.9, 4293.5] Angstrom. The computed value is 1.0 Angstrom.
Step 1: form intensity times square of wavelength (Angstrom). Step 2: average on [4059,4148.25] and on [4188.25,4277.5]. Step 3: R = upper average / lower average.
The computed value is 1.1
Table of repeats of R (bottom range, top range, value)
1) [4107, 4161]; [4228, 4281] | 1.11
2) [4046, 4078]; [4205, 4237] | 1.09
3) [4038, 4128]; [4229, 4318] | 1.06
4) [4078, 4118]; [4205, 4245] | 1.06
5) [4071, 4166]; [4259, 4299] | 1.08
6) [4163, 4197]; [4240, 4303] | 1.07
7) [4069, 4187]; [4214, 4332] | 1.07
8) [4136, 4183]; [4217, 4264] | 1.08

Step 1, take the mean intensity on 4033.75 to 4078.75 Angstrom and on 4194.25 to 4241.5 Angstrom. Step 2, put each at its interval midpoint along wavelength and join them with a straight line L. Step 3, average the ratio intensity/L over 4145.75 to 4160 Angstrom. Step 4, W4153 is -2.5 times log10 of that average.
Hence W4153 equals 0.029 mag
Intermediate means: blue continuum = 19.9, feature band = 19.4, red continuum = 19.9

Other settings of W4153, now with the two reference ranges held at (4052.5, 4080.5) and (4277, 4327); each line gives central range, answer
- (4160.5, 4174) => -0.06 mag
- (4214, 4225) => -0.07 mag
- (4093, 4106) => 0.03 mag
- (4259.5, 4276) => -0.08 mag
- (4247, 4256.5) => -0.11 mag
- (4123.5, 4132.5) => -0.02 mag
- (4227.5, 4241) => -0.03 mag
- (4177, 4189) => 0.03 mag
